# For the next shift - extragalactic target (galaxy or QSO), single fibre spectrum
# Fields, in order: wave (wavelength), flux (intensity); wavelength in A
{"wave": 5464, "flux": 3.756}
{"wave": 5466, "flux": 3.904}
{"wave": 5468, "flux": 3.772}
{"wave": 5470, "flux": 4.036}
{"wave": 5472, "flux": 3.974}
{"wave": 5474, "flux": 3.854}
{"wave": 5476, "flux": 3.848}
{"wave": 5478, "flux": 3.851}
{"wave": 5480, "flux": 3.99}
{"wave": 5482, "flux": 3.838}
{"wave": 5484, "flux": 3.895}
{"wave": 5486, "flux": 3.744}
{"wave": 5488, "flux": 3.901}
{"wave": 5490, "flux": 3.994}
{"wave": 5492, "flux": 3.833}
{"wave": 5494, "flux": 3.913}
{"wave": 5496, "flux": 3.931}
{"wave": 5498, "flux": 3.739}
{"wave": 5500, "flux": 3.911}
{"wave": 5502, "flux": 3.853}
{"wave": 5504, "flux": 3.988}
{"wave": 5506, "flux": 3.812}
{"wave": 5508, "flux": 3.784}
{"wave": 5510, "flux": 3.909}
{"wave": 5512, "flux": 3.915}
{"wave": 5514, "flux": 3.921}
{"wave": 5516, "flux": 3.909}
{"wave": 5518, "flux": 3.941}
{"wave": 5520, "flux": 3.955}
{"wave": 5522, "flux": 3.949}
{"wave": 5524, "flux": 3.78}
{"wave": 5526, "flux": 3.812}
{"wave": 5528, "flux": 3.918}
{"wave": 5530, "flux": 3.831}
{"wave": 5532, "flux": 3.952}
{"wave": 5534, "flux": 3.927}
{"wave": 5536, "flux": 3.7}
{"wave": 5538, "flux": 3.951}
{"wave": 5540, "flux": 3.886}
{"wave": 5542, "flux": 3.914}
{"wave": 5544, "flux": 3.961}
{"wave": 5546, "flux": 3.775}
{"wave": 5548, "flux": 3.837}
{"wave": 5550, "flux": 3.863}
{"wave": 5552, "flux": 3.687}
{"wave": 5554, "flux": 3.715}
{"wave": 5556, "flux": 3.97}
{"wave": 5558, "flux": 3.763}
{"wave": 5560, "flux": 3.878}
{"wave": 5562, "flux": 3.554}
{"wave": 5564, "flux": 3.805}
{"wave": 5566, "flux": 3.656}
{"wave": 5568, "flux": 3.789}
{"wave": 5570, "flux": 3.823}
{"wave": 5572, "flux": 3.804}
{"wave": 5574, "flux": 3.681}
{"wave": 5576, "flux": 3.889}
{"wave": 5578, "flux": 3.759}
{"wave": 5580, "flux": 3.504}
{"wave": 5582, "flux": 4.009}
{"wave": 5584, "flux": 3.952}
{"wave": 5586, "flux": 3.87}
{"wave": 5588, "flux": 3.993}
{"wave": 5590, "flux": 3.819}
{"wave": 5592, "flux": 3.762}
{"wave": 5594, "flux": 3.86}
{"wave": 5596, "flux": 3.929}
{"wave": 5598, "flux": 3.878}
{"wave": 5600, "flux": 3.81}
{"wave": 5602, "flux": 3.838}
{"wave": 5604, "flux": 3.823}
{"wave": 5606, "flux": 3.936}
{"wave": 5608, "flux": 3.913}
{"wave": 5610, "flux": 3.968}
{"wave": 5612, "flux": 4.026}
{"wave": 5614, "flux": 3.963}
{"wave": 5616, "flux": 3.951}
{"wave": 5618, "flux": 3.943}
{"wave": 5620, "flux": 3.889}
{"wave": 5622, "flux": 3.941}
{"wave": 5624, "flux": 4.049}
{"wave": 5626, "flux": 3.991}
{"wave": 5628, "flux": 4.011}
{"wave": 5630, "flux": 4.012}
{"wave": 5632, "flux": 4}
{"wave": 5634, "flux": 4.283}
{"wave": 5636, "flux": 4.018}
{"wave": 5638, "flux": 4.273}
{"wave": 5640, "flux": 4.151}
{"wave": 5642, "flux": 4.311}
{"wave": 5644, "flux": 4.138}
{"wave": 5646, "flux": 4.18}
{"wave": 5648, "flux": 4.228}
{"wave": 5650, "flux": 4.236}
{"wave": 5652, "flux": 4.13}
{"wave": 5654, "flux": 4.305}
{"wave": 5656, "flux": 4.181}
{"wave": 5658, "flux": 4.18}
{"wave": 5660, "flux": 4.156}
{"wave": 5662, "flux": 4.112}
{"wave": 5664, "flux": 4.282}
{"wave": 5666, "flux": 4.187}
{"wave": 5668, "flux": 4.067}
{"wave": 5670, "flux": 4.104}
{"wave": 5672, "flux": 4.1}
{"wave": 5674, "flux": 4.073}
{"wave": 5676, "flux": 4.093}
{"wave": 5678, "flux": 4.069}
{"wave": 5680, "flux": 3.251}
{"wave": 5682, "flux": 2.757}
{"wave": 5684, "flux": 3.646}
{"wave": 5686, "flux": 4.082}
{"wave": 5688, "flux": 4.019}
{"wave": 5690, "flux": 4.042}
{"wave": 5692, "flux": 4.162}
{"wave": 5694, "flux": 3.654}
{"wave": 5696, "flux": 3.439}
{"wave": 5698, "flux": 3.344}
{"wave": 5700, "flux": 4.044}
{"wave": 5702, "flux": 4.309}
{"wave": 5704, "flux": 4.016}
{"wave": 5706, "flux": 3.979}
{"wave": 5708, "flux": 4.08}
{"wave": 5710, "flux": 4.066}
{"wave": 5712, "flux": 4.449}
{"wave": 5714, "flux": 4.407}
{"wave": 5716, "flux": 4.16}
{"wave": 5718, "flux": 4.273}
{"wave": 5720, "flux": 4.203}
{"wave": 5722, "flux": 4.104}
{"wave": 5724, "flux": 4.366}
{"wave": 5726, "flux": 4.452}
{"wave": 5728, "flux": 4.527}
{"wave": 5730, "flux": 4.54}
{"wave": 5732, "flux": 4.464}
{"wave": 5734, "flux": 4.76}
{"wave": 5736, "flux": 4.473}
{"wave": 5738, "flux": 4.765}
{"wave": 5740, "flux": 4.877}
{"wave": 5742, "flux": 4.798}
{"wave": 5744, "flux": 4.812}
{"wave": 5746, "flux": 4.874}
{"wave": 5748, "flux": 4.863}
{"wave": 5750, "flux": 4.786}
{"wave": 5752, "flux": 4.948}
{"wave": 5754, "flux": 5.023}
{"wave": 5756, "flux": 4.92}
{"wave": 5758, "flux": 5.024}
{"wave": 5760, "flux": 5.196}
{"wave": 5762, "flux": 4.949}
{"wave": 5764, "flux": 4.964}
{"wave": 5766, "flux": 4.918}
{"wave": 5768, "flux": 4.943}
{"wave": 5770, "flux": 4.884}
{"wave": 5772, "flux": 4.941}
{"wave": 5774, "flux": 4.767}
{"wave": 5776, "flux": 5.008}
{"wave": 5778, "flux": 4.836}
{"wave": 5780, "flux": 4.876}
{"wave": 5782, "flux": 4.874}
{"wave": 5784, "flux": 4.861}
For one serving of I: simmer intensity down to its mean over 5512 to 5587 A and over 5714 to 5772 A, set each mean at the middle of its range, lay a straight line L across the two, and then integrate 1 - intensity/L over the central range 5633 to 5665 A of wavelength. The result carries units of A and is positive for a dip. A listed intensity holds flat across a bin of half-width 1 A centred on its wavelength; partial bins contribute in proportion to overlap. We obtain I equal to 0.6 A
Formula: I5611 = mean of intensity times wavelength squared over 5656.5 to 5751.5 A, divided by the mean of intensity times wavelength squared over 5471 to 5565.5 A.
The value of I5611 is 1.16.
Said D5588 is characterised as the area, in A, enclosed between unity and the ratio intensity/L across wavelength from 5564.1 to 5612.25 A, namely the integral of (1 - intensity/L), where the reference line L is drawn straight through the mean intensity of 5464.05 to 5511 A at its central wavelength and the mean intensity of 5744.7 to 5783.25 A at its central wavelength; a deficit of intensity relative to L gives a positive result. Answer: 4.7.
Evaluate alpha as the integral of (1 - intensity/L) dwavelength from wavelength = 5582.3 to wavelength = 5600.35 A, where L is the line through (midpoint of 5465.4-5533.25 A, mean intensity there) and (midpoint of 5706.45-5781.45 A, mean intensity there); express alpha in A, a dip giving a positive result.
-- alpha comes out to 1.3 A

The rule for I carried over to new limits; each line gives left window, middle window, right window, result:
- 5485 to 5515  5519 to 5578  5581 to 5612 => 0.9 A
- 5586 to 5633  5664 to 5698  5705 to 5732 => 2.5 A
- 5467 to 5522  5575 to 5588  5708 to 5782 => 1.0 A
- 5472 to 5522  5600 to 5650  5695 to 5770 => 2.3 A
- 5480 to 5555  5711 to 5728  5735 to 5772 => 1.5 A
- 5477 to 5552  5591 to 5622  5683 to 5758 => 1.4 A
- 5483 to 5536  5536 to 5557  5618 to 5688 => 0.4 A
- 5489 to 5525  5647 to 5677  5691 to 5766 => 0.9 A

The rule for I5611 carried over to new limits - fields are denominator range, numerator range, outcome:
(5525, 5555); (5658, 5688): 1.07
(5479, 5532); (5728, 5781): 1.36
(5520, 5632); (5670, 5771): 1.19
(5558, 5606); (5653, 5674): 1.12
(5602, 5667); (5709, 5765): 1.18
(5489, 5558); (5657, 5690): 1.08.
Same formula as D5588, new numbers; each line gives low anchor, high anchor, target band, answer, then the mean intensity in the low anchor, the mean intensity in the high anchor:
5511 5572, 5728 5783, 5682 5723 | 5.43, 3.84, 4.85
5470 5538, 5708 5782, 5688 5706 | 2.55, 3.88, 4.69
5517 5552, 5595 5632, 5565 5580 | 0.58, 3.87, 3.94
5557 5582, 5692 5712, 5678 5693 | 0.65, 3.75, 3.92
